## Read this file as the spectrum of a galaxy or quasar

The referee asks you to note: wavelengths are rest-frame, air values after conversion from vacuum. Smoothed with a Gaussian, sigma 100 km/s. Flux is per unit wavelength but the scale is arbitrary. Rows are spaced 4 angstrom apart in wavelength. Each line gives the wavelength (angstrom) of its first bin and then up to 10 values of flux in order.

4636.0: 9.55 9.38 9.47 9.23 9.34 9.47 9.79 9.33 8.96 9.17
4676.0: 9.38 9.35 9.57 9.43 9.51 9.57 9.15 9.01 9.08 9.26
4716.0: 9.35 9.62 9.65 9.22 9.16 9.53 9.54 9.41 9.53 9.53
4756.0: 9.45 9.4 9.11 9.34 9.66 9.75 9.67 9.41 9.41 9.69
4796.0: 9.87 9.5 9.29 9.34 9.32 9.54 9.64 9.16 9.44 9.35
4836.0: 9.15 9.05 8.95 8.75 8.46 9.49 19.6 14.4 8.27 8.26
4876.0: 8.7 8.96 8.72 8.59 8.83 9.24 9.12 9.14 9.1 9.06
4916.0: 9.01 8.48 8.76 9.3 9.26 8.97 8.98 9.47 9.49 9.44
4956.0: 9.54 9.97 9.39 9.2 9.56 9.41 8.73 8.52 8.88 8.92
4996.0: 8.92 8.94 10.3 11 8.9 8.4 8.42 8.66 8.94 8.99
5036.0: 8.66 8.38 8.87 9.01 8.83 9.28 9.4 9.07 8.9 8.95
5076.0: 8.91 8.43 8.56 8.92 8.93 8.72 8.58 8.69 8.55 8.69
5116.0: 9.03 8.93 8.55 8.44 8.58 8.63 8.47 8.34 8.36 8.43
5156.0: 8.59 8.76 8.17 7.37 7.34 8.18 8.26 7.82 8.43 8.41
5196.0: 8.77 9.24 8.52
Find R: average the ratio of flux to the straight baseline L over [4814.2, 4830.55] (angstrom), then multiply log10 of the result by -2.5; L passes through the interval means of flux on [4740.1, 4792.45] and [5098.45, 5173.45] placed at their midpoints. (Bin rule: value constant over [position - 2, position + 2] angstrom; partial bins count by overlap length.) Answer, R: -0.01 mag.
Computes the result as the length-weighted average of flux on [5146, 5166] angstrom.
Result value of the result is 8.46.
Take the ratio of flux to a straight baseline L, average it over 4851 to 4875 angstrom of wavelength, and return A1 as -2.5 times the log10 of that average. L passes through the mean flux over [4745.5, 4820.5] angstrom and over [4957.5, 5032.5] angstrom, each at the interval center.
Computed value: -0.21 mag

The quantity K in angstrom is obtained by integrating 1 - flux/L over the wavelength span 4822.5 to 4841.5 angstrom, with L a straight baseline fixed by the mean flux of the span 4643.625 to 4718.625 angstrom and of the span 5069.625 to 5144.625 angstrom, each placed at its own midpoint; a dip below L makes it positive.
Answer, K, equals -0.27 angstrom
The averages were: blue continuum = 9.34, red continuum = 8.69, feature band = 9.24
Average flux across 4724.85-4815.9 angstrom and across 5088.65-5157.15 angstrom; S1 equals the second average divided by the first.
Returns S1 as 0.91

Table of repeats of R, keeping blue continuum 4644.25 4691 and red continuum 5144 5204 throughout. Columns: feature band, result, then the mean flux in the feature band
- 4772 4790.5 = -0.05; 9.57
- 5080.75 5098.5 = -0.03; 8.75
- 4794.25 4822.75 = -0.05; 9.49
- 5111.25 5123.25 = -0.06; 8.87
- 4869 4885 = 0.04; 8.63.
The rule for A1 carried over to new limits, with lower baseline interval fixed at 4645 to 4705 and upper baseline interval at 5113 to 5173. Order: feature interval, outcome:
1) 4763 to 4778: -0.037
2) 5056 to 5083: -0.048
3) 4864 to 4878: -0.036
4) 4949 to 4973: -0.086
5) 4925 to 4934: -0.045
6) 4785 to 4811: -0.046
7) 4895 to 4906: -0.030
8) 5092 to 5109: -0.021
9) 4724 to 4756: -0.024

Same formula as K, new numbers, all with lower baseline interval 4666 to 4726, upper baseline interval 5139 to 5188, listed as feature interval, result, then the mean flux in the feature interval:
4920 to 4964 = -2.8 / 9.28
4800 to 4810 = -0.3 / 9.35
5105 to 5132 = -1.3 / 8.69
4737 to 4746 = -0.2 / 9.48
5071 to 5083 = -0.5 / 8.73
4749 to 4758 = -0.3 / 9.49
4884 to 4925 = -0.5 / 8.93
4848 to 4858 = 0.0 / 8.93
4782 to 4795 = -0.6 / 9.53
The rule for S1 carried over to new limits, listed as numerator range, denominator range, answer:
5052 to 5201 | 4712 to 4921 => 0.90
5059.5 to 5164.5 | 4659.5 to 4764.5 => 0.93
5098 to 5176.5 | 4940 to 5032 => 0.92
